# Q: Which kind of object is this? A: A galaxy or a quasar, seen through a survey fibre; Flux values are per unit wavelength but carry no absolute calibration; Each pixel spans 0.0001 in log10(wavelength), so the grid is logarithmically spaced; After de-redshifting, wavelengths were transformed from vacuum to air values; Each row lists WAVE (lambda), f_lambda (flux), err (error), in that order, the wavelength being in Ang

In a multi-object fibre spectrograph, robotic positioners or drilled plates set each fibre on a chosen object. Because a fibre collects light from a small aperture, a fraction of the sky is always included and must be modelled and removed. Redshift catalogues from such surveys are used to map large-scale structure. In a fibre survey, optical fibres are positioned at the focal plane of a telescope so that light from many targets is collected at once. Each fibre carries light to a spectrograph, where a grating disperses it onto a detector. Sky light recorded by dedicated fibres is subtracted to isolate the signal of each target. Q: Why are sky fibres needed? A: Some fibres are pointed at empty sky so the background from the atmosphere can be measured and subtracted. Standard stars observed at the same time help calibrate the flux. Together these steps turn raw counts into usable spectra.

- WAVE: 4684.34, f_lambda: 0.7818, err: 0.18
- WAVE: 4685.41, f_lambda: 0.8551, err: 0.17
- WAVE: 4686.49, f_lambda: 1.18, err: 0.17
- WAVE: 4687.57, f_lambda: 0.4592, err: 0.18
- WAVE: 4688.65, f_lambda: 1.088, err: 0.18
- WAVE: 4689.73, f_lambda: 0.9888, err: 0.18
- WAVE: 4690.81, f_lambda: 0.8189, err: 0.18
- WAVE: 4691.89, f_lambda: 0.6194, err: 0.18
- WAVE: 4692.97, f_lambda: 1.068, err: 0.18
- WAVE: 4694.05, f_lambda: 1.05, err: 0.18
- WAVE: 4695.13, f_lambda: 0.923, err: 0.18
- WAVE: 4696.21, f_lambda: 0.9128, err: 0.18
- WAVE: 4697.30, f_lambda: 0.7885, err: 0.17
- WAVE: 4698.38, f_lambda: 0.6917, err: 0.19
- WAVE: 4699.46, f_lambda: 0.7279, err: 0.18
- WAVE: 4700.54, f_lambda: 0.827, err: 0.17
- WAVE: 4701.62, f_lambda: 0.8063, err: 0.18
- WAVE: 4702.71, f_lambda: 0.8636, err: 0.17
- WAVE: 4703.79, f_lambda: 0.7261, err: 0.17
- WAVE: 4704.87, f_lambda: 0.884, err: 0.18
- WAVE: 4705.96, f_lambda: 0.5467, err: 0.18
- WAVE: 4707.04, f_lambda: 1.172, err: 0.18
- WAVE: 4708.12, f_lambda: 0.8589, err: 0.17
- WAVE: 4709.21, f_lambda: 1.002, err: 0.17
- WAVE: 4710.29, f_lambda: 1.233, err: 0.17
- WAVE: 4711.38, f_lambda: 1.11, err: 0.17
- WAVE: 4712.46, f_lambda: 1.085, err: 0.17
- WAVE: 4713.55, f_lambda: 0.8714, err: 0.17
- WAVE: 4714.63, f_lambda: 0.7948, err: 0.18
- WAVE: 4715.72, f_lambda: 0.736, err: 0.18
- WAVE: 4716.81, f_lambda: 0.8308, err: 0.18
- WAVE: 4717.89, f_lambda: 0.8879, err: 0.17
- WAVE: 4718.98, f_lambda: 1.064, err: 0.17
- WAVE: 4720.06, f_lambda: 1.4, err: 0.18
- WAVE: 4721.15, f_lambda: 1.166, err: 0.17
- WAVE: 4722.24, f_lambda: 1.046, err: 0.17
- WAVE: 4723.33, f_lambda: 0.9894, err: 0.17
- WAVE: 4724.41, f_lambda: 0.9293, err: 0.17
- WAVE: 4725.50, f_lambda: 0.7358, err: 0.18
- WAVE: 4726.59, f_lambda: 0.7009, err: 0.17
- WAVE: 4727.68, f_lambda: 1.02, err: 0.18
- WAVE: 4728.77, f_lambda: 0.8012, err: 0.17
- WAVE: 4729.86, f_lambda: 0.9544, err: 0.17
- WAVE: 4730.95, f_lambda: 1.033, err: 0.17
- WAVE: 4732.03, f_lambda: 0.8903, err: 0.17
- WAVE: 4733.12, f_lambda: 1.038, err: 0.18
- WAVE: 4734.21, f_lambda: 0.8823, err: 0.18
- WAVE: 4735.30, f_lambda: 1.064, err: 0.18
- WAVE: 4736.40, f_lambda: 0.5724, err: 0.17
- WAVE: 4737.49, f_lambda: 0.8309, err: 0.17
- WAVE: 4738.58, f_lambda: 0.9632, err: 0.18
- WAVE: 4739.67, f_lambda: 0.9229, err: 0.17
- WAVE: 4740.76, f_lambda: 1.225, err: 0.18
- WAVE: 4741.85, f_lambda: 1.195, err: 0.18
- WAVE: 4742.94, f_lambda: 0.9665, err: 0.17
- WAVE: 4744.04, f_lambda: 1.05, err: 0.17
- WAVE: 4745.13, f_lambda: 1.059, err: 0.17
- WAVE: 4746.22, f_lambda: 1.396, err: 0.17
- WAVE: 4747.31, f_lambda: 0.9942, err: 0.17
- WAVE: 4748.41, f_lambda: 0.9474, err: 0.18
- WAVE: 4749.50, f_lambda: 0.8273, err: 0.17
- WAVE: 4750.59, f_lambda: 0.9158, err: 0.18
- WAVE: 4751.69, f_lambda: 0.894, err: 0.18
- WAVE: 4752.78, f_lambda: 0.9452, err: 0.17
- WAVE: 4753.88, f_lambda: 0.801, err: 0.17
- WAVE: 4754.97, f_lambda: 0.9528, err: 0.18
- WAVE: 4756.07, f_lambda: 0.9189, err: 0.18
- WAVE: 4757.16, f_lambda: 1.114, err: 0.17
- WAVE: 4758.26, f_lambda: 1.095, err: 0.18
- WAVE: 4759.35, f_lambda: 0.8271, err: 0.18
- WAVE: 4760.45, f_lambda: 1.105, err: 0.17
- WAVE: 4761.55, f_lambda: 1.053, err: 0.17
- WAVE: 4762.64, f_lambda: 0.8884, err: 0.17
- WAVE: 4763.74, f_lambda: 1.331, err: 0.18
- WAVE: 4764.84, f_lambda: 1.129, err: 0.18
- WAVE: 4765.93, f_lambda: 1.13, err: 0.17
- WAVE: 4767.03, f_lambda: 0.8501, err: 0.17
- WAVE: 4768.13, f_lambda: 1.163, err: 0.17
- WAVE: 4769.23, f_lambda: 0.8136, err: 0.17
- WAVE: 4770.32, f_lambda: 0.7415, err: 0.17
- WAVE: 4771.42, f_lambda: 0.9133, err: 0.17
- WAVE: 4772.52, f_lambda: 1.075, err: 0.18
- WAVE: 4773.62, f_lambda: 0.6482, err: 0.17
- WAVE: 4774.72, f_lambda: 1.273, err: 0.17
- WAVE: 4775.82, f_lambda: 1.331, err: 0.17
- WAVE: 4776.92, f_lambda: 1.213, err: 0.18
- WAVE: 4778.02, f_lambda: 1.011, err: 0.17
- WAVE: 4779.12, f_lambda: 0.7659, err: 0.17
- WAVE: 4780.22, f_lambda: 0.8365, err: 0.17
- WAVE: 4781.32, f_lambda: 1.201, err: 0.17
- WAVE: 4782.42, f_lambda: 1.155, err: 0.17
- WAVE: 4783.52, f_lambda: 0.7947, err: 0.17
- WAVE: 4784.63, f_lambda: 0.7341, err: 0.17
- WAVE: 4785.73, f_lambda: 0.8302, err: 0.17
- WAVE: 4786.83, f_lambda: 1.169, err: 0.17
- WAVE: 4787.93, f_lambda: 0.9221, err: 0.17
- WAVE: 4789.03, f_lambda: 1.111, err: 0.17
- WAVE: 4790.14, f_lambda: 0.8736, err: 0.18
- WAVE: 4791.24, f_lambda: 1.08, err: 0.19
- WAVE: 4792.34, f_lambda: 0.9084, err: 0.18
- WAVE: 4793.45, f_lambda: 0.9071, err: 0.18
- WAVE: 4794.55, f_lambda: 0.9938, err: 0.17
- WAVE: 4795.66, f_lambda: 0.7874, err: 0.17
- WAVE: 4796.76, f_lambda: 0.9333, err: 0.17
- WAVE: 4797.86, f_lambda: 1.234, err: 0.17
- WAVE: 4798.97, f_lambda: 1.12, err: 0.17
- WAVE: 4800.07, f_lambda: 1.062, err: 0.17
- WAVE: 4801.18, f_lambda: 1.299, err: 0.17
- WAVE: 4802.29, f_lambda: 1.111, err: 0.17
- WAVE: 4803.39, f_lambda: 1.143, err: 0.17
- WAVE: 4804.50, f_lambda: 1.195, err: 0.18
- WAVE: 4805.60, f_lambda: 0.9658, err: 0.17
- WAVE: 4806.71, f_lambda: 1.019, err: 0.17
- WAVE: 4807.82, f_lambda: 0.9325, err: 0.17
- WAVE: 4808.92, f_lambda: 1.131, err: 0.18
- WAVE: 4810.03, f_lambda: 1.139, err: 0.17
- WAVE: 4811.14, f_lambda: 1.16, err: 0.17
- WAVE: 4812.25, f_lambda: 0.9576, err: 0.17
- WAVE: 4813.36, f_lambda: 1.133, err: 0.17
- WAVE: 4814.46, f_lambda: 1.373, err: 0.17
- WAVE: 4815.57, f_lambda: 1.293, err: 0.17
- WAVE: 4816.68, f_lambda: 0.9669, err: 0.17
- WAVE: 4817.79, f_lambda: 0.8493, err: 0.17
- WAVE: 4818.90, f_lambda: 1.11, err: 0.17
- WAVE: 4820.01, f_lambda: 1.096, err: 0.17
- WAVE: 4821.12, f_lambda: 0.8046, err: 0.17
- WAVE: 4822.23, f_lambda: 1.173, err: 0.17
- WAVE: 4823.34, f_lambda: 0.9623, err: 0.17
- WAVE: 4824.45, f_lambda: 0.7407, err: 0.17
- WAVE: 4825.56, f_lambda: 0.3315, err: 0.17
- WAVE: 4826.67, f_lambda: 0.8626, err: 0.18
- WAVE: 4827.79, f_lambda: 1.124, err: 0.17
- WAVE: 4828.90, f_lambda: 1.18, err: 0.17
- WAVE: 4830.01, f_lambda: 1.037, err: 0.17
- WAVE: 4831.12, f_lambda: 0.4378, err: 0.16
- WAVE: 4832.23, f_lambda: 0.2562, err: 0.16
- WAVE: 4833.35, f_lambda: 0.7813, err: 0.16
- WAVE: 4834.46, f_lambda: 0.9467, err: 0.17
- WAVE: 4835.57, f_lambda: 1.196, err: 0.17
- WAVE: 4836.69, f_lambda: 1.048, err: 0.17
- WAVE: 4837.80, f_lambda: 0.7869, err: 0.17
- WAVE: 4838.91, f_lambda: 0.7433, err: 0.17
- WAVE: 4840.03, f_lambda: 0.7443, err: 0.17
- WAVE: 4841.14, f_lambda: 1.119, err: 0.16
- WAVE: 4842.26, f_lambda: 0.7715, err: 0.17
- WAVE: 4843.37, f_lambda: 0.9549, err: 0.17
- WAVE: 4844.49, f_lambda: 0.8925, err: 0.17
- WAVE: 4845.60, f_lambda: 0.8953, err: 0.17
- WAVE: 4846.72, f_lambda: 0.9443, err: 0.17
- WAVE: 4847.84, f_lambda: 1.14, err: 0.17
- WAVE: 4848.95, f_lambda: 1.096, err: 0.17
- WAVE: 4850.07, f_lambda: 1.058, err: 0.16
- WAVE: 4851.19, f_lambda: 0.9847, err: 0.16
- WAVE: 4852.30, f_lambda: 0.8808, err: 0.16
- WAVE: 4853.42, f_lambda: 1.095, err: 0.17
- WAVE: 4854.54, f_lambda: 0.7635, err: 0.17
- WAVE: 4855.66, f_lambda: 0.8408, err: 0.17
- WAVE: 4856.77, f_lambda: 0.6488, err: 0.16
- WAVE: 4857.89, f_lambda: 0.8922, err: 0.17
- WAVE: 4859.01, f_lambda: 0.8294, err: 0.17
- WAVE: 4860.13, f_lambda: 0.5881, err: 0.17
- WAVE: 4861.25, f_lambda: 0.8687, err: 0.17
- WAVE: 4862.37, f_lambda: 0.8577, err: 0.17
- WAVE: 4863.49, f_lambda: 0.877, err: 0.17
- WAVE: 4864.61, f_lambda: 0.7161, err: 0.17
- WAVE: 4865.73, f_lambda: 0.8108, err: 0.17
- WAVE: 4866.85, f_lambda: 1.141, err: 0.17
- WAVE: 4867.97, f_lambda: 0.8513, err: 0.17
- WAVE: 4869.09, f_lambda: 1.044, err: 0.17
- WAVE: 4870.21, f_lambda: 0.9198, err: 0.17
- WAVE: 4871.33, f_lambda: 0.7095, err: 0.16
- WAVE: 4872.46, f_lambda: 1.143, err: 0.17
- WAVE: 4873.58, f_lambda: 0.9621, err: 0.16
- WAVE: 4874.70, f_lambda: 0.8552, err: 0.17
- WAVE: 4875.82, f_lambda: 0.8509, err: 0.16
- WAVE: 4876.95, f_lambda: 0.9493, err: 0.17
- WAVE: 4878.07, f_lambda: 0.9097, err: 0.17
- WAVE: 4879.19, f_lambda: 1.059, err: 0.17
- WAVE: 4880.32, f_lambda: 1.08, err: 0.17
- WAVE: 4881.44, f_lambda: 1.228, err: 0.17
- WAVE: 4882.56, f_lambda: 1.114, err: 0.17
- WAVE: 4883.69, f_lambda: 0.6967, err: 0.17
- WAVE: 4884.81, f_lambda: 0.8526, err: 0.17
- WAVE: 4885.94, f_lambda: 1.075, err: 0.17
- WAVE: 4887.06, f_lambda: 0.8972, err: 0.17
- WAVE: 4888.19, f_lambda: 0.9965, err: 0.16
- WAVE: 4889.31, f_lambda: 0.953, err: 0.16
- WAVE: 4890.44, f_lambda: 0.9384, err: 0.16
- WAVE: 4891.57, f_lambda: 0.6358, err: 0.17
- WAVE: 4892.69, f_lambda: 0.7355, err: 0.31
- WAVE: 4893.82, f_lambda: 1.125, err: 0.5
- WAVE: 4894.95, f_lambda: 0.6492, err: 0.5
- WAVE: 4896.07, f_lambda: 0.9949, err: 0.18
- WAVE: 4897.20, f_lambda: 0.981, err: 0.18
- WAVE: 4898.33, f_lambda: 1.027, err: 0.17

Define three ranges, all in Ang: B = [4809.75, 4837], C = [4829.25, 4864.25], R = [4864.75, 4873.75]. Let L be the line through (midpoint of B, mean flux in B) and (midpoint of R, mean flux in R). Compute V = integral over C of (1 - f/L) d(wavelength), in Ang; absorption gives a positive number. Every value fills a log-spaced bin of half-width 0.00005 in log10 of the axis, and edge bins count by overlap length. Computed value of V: 2.8 Ang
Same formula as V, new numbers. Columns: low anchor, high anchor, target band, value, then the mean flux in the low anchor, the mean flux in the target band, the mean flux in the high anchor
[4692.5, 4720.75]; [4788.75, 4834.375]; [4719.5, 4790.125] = -2.75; 0.919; 0.987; 0.988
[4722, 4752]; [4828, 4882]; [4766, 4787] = -0.76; 0.958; 0.975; 0.905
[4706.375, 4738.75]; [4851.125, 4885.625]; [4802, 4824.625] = -3.47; 0.954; 1.06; 0.904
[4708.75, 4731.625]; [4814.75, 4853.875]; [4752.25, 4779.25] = -1.55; 0.971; 1.01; 0.925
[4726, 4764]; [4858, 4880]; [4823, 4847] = 1.70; 0.973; 0.851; 0.894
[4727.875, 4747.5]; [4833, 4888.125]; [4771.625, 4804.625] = -1.98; 0.992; 1.02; 0.922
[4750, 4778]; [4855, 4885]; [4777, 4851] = -1.59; 1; 0.976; 0.9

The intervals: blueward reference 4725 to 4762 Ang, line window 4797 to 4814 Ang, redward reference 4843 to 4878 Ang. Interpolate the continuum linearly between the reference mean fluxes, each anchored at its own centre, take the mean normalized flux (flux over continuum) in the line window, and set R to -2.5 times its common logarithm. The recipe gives -0.19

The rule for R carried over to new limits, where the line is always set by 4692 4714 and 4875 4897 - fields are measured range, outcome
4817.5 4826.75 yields 0.047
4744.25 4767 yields -0.115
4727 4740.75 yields -0.020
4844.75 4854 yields -0.090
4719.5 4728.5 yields -0.100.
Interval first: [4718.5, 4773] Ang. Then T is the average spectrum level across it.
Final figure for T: 0.986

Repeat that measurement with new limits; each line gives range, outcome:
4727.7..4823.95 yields 1.01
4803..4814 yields 1.08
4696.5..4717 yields 0.872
